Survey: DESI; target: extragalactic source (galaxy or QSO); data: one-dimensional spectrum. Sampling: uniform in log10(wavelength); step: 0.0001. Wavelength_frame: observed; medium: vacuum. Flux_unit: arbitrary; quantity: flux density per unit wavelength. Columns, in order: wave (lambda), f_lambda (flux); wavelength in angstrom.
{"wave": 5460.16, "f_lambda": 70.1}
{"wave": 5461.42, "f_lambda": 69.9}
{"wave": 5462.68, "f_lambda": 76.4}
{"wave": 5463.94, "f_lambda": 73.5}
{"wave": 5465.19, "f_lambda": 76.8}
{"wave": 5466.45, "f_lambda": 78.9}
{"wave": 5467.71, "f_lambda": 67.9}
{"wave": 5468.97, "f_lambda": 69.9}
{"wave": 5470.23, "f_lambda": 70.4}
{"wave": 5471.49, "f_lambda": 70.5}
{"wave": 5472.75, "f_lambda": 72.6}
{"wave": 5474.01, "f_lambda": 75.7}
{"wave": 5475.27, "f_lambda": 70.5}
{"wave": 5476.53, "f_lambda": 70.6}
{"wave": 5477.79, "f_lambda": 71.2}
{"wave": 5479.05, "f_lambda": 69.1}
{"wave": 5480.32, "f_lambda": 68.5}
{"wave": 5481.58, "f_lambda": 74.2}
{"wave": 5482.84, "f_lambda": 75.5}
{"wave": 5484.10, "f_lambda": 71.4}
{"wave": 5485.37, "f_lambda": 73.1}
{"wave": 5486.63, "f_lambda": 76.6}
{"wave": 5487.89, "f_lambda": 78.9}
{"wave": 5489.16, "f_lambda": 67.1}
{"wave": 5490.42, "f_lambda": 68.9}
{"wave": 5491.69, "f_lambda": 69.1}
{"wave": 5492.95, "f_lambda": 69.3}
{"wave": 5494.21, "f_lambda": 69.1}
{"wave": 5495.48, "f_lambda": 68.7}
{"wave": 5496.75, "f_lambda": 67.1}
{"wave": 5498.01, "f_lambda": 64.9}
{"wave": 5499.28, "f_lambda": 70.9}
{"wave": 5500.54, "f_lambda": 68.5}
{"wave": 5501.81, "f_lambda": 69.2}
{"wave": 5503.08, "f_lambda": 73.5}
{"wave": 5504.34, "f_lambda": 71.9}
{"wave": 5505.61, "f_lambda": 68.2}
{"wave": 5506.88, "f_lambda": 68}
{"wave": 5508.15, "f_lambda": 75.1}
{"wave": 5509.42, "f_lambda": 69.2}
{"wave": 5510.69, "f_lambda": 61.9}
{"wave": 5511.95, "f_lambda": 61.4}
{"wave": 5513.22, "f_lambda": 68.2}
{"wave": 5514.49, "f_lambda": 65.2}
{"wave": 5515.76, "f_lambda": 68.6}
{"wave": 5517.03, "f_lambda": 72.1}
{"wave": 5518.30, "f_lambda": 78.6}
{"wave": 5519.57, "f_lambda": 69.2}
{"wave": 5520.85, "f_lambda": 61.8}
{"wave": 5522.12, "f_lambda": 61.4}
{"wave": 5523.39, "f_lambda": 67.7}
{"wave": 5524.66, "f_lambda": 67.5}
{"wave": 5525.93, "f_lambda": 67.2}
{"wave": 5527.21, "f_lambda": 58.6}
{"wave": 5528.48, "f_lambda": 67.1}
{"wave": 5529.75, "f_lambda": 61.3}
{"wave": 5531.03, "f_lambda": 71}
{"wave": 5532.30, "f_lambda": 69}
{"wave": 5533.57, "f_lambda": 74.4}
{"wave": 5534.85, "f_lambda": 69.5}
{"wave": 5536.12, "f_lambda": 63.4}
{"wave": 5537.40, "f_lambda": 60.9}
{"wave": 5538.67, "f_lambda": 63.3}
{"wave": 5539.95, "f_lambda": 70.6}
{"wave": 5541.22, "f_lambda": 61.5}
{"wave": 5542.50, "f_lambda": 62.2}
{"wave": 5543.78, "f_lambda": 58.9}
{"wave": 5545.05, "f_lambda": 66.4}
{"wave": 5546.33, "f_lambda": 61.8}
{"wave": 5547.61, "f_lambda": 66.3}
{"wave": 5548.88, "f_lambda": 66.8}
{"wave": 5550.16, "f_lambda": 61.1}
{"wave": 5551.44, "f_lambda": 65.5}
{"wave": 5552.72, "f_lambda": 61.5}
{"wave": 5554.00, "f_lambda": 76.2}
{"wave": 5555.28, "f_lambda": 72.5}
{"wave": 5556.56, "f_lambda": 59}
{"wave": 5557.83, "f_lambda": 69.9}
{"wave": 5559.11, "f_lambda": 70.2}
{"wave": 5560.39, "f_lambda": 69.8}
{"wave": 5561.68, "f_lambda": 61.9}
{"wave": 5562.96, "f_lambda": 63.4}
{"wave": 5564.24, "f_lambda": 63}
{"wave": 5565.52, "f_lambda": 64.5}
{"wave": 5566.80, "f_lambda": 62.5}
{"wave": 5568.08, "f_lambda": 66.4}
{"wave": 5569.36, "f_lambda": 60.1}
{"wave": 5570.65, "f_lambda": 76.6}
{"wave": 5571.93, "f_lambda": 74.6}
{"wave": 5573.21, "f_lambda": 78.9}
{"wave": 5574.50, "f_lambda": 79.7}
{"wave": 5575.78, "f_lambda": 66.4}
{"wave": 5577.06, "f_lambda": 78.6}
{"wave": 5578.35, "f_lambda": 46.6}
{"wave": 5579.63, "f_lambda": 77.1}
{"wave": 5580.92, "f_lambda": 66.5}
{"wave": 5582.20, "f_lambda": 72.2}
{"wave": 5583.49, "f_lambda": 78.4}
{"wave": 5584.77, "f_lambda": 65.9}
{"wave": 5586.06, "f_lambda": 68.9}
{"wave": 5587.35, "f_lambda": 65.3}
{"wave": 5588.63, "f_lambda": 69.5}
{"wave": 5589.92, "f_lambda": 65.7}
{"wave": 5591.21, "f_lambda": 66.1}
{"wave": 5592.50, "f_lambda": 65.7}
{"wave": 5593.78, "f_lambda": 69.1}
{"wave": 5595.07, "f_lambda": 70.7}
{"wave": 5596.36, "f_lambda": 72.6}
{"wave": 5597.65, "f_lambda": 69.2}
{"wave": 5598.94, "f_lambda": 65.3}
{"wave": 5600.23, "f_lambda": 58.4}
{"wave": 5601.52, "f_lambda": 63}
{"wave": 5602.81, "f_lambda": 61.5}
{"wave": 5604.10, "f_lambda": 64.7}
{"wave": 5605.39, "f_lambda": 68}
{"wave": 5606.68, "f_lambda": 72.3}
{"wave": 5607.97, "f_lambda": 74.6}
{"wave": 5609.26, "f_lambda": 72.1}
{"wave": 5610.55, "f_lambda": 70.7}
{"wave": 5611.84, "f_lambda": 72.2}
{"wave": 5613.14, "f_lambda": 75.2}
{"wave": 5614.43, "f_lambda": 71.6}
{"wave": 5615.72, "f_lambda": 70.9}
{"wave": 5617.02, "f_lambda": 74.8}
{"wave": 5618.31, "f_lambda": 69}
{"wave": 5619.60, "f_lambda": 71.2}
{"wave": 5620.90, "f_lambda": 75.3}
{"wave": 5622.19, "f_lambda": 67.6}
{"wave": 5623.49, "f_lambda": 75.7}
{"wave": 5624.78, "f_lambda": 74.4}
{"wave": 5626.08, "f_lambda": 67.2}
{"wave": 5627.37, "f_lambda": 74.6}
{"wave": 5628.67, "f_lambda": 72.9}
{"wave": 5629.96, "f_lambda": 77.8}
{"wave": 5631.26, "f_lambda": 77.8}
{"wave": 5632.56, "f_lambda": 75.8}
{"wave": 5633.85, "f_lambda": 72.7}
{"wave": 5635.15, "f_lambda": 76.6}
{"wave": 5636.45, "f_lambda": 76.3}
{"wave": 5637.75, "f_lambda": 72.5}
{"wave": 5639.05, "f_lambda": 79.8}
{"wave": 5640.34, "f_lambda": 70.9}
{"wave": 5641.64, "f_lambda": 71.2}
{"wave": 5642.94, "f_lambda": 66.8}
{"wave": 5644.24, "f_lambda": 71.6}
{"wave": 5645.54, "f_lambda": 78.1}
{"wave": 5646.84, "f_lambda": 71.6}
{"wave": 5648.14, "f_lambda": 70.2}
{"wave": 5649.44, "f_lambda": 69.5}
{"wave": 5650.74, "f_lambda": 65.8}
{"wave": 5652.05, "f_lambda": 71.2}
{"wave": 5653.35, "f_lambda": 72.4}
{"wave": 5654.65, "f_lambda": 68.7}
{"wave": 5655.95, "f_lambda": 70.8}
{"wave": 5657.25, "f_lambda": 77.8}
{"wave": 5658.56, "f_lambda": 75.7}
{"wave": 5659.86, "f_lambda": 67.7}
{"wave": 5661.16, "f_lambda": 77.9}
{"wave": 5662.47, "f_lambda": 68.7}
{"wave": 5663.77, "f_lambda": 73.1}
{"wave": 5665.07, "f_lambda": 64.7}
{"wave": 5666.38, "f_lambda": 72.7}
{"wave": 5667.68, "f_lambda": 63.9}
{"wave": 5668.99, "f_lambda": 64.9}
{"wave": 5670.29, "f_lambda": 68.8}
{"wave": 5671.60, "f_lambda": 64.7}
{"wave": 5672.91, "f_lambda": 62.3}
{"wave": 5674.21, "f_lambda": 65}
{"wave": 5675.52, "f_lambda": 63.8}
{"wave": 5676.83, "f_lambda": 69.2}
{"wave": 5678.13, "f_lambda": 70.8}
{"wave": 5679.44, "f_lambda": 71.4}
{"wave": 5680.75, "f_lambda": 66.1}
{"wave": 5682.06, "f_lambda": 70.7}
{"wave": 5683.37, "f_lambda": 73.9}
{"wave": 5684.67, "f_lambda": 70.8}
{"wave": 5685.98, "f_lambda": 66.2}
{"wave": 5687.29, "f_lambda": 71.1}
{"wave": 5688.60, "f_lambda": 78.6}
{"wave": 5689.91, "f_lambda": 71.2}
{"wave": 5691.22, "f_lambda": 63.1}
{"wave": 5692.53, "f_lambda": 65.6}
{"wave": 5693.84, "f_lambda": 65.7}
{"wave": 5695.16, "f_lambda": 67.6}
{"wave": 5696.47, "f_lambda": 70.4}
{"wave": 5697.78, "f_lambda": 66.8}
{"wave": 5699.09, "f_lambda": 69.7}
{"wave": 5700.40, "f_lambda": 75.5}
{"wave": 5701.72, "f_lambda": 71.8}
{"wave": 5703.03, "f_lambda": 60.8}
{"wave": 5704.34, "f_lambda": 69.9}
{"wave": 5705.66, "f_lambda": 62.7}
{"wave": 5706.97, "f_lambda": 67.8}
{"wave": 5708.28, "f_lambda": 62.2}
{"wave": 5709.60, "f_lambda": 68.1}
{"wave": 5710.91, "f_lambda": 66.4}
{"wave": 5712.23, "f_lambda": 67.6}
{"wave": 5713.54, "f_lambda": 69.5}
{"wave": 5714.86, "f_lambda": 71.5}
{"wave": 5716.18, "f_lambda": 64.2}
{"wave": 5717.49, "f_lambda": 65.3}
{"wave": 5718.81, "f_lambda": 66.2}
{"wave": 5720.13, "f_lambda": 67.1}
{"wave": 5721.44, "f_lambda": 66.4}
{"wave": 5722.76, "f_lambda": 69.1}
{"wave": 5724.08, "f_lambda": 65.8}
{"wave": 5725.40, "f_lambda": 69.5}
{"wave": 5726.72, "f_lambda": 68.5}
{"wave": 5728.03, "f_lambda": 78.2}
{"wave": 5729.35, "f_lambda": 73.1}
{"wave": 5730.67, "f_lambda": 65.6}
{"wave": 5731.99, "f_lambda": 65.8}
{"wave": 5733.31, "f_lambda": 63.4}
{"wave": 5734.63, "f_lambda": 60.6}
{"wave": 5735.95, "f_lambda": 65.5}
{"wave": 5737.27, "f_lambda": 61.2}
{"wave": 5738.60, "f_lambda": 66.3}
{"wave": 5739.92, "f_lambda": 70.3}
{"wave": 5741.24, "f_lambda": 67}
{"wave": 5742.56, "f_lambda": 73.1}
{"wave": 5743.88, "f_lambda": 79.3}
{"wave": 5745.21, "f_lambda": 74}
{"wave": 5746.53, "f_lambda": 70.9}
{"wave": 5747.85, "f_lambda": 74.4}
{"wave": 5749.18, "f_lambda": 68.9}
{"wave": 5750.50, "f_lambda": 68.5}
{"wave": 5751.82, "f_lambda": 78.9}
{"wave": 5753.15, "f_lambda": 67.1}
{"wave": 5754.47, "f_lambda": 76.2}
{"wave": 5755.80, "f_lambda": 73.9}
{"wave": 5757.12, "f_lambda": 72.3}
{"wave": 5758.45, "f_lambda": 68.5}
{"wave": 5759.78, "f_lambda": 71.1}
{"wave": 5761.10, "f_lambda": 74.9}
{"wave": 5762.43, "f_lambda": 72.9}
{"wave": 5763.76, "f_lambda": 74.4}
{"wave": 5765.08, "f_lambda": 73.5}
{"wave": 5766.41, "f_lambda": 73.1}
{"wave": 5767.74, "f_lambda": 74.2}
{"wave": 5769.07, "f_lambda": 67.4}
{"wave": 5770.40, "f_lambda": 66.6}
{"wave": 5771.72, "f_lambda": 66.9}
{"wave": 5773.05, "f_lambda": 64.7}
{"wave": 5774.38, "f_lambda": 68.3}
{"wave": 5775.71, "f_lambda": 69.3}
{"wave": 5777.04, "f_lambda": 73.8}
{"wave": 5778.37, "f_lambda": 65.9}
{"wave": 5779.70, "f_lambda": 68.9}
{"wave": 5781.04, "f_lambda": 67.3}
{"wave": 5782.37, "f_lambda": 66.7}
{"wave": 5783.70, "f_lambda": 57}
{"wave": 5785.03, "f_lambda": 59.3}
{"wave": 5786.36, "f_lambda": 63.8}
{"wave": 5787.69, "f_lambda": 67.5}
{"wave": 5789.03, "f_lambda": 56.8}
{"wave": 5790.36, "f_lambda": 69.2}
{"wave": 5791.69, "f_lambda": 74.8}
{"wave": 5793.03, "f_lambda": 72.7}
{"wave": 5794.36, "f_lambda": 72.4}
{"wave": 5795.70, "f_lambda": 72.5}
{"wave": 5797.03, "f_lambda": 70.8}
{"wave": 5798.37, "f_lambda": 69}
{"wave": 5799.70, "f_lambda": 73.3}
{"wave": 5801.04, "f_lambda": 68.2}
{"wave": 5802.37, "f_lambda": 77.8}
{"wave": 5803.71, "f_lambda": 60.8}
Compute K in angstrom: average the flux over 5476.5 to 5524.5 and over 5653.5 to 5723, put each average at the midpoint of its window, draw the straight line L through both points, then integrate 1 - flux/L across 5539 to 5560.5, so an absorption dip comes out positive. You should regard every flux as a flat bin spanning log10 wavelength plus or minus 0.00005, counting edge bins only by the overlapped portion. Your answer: 1.1 angstrom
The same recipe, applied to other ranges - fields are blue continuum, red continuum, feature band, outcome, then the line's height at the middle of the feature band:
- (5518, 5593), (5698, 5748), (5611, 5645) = -2.8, 67.5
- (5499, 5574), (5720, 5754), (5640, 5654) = -0.5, 68.3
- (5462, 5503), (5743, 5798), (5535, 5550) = 1.5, 71.1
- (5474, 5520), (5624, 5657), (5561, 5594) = 1.6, 71.6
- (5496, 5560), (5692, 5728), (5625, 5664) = -3.1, 67.4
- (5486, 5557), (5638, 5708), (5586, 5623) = -0.2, 68.6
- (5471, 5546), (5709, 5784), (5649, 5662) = -0.5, 69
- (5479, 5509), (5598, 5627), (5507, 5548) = 2.4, 70.5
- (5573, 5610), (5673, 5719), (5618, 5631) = -0.8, 68.5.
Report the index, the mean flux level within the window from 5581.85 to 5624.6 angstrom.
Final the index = 69.5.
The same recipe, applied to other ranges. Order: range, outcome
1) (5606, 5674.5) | 71.7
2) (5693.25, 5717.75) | 67.6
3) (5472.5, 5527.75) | 69.4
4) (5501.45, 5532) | 67.7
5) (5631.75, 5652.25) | 72.6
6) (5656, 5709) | 68.8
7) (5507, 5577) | 67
